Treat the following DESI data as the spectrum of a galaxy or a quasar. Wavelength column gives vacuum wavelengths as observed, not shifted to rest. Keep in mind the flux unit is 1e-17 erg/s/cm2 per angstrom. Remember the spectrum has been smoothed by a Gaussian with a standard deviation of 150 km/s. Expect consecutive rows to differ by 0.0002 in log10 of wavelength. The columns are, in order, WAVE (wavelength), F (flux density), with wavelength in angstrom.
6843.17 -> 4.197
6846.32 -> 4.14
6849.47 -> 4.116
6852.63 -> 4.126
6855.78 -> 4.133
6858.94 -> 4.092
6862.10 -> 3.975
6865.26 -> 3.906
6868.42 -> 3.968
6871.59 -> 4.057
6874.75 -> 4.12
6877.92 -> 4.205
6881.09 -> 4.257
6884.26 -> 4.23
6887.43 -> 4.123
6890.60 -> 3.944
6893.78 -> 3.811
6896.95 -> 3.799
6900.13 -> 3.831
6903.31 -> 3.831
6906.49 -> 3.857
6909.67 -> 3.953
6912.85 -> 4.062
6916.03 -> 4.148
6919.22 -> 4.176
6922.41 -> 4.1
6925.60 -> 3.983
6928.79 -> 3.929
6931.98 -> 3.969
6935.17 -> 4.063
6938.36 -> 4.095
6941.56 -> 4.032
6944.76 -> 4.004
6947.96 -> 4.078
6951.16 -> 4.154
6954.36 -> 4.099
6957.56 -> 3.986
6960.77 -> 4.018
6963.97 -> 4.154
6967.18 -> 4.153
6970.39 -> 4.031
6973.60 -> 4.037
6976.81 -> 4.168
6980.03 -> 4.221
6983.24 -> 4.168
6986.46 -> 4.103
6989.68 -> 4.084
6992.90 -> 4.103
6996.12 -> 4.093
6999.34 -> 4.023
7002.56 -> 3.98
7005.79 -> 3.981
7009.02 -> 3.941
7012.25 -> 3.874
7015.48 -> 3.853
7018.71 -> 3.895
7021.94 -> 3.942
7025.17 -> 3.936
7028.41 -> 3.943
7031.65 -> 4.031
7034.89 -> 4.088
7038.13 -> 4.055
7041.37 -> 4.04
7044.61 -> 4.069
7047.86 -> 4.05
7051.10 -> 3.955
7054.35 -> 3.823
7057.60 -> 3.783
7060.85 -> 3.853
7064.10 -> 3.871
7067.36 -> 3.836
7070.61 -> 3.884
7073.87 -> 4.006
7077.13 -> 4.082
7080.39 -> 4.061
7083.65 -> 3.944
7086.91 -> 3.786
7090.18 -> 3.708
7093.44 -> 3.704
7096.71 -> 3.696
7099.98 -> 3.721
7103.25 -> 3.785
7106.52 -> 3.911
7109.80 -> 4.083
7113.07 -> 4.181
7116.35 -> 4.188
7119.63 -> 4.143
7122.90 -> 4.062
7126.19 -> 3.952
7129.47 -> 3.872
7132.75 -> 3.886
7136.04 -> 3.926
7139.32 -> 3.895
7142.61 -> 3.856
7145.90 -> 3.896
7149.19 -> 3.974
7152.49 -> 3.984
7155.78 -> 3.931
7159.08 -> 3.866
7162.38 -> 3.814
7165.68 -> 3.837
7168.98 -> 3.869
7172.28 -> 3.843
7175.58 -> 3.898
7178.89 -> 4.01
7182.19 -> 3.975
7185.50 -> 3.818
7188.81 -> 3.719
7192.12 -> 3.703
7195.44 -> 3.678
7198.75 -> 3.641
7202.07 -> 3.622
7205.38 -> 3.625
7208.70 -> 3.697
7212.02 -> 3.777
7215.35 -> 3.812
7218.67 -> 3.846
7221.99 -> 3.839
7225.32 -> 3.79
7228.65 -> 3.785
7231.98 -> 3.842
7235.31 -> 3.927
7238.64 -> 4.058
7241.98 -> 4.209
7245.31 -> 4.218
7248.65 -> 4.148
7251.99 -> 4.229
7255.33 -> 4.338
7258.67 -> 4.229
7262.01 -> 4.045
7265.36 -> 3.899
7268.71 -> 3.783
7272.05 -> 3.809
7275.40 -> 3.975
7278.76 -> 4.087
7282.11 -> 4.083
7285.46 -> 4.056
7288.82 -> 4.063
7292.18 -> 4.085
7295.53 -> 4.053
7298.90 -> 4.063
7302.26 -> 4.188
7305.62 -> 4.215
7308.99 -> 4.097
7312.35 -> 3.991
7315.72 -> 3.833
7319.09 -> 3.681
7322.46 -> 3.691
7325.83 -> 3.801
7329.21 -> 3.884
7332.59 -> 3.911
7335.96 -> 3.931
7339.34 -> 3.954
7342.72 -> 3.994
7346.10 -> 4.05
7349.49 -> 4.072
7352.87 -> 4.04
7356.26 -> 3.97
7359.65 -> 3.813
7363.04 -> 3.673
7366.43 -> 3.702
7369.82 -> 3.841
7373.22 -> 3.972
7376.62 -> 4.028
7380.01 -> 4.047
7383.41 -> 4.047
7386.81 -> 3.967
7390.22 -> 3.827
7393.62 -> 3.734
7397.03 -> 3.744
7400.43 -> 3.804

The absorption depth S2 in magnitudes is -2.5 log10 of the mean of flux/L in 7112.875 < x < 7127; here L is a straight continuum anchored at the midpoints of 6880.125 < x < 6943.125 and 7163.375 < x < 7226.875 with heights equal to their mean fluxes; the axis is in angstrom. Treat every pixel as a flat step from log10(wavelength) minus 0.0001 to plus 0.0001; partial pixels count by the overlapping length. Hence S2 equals -0.07 mag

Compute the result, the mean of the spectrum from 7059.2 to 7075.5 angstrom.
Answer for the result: 3.89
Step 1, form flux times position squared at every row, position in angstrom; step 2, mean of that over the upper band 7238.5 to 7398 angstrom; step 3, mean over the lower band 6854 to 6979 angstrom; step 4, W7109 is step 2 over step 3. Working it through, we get 1.1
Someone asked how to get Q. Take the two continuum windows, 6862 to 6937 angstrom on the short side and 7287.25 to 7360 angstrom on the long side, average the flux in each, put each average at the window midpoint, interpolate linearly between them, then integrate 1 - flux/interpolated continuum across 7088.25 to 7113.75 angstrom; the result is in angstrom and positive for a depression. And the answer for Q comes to 1.0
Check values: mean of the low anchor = 4.01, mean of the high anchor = 3.97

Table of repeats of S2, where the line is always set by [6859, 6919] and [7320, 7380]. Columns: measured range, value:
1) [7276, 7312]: -0.048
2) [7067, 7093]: 0.016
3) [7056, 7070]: 0.036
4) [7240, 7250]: -0.070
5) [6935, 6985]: -0.026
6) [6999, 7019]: 0.014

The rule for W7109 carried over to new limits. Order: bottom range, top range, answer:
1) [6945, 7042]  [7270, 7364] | 1.08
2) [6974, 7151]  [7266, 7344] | 1.07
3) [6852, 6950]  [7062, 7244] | 1.03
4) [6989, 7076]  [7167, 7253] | 1.03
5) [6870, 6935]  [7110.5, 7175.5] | 1.05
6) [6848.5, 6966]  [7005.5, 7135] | 1.02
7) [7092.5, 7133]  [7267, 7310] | 1.08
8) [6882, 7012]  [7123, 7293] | 1.04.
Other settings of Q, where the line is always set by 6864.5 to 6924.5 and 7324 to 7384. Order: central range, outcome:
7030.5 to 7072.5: 0.4 angstrom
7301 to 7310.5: -0.6 angstrom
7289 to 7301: -0.4 angstrom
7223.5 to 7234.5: 0.4 angstrom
